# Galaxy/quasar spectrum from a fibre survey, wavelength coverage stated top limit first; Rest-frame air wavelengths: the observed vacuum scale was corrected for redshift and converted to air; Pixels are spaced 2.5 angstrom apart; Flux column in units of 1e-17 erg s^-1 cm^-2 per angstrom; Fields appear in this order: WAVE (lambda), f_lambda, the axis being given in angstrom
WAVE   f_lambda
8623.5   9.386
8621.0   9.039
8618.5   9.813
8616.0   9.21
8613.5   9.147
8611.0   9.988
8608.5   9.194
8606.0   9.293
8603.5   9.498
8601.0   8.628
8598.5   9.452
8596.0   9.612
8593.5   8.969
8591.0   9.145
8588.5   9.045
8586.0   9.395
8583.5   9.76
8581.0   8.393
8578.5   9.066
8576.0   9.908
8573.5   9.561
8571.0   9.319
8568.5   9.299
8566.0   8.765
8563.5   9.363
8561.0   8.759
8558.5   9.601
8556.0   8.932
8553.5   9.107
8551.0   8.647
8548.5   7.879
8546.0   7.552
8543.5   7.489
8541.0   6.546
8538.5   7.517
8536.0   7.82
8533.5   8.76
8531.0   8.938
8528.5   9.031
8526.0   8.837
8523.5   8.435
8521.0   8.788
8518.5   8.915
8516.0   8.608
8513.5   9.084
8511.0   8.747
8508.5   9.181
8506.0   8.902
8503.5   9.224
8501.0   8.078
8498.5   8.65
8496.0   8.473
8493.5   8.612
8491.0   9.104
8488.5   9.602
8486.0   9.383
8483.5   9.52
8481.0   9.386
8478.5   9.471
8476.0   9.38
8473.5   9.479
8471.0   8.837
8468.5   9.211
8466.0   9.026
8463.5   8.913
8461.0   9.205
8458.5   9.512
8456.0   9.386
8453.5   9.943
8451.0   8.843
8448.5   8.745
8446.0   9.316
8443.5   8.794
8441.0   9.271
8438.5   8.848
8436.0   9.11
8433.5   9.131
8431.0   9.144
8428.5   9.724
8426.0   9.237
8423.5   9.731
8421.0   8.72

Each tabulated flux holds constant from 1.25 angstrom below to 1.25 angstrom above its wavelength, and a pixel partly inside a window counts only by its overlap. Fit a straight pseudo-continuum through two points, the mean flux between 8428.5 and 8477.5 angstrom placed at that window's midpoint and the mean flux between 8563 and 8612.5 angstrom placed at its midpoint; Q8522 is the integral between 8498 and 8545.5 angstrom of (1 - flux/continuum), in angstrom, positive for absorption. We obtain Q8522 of 3.8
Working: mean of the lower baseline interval 9.18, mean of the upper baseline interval 9.28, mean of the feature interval 8.49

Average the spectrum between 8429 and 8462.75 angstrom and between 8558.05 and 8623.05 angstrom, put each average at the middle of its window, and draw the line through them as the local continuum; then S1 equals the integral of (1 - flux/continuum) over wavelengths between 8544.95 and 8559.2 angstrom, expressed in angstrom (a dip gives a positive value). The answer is 1.0 angstrom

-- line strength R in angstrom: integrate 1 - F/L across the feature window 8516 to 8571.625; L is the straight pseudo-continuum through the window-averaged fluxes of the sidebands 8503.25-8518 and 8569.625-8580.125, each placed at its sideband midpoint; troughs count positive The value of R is 3.9 angstrom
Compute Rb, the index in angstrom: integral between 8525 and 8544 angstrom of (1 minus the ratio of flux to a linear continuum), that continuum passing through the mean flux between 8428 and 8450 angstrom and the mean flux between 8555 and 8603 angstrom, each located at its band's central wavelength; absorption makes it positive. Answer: 2.16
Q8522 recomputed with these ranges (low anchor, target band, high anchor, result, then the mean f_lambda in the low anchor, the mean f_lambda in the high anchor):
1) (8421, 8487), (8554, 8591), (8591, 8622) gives 0.3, 9.24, 9.32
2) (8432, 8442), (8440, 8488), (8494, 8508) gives -1.8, 9.09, 8.69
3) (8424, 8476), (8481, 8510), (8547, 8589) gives 0.5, 9.2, 9.1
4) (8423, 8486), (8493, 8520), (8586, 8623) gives 1.4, 9.24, 9.29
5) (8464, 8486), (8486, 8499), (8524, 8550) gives 0.0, 9.28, 8.05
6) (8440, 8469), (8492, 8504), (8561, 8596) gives 0.8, 9.18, 9.23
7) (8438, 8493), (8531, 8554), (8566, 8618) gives 3.3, 9.23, 9.29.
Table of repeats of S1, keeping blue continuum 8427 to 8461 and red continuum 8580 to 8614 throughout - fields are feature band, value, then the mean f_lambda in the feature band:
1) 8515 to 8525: 0.6 angstrom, 8.69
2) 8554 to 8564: 0.1 angstrom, 9.14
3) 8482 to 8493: -0.1 angstrom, 9.35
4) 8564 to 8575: 0.0 angstrom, 9.26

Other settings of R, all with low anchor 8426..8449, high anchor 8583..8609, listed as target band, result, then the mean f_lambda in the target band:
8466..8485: -0.3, 9.31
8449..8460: -0.3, 9.37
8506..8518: 0.4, 8.91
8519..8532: 0.6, 8.81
